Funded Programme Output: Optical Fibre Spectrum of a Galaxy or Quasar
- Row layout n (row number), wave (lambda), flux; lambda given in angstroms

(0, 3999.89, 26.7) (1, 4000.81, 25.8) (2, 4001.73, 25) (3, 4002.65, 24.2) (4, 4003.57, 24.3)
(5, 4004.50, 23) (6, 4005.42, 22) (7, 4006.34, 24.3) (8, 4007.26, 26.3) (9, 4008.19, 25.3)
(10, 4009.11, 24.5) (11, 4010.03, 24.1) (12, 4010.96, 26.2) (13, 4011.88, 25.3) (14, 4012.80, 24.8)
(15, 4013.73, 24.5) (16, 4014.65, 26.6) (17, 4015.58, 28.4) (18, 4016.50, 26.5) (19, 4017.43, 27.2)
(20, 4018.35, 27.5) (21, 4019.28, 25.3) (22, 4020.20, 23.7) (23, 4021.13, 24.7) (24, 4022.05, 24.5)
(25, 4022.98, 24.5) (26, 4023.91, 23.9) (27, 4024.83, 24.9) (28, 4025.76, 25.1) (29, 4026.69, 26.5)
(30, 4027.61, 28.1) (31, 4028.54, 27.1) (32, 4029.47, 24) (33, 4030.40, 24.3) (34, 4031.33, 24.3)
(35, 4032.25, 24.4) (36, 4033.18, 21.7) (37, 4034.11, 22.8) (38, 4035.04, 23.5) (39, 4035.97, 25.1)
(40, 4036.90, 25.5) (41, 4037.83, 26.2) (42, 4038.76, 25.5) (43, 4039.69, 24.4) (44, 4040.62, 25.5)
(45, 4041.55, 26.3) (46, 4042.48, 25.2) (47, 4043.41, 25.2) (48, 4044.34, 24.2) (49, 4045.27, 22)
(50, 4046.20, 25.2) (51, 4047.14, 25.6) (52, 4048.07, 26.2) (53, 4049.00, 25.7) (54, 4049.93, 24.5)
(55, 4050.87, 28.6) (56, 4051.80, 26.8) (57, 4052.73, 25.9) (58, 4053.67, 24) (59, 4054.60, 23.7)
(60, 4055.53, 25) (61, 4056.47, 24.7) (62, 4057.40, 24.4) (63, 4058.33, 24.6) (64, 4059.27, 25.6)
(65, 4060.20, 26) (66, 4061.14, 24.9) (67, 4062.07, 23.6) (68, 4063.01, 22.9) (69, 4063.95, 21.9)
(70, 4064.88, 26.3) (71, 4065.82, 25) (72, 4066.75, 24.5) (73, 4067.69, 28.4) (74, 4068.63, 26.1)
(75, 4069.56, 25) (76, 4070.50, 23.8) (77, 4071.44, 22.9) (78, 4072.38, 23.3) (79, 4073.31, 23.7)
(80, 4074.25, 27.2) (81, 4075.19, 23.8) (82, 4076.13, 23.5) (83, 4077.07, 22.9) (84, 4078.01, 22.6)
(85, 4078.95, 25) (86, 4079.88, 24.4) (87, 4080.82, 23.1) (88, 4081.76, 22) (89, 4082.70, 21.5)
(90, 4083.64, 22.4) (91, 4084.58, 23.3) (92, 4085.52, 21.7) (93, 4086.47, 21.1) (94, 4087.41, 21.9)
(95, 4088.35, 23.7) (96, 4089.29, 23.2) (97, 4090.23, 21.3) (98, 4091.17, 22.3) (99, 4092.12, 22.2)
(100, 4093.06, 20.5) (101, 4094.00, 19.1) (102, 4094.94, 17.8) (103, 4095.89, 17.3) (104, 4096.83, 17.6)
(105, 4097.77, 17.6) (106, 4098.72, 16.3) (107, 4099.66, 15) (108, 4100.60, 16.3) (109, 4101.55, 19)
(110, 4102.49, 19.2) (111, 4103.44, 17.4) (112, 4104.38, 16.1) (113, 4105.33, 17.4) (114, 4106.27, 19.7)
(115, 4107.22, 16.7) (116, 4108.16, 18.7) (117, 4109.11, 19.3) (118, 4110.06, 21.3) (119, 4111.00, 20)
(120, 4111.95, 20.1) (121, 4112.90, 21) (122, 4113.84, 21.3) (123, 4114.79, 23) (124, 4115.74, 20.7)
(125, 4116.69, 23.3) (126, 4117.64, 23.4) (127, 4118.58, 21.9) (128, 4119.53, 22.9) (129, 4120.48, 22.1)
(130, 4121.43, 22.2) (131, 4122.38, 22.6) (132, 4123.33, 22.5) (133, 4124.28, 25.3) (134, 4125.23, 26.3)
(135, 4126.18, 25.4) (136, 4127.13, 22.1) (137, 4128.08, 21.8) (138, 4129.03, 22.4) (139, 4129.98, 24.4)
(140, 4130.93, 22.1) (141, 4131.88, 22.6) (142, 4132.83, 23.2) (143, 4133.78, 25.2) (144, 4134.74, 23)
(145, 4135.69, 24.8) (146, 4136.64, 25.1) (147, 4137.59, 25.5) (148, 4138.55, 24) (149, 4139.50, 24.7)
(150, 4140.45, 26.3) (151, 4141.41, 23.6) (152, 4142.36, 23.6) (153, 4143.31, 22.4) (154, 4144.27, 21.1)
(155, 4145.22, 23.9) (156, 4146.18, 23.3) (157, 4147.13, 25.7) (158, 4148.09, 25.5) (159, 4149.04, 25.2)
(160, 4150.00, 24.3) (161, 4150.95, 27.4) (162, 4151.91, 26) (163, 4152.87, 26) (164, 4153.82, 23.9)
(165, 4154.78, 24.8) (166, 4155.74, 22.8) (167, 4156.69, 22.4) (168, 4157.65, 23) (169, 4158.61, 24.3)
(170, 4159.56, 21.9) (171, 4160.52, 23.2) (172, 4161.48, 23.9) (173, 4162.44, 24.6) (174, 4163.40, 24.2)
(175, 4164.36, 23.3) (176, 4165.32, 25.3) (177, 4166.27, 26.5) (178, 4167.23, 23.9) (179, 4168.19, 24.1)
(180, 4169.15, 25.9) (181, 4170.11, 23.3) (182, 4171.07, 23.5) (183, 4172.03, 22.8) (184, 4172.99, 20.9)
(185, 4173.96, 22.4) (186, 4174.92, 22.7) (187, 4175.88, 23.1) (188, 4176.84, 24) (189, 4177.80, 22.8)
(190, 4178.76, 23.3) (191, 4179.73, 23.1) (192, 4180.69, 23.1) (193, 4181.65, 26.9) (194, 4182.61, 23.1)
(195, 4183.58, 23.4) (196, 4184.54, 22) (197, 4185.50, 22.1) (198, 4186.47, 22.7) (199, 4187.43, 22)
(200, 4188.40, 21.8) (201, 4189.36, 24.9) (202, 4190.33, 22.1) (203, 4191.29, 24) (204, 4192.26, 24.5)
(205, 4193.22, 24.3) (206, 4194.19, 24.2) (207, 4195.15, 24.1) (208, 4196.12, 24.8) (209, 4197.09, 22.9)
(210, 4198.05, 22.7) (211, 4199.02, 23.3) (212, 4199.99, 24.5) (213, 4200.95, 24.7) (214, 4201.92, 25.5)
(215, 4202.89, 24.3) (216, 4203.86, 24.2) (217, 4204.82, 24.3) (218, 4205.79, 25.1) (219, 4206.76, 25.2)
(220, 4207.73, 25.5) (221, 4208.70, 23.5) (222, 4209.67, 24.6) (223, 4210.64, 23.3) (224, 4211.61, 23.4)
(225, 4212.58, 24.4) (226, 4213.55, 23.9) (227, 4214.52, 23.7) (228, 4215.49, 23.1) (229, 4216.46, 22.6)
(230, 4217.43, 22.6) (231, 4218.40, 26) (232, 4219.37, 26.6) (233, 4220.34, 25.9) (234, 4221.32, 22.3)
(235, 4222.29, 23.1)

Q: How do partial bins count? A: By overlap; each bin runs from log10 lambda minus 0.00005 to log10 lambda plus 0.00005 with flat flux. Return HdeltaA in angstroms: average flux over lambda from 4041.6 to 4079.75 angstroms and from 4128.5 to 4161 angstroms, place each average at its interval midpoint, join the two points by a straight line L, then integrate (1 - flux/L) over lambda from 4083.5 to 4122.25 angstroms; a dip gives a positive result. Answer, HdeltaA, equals 6.71 angstroms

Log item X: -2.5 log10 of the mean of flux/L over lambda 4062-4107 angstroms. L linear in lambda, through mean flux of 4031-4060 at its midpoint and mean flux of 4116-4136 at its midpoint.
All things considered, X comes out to 0.12 mag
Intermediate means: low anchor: 24.9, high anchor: 23.3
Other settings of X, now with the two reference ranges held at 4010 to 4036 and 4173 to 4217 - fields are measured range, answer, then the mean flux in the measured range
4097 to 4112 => 0.33 mag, 18.1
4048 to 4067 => 0.00 mag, 25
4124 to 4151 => 0.00 mag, 24.1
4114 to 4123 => 0.09 mag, 22.4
